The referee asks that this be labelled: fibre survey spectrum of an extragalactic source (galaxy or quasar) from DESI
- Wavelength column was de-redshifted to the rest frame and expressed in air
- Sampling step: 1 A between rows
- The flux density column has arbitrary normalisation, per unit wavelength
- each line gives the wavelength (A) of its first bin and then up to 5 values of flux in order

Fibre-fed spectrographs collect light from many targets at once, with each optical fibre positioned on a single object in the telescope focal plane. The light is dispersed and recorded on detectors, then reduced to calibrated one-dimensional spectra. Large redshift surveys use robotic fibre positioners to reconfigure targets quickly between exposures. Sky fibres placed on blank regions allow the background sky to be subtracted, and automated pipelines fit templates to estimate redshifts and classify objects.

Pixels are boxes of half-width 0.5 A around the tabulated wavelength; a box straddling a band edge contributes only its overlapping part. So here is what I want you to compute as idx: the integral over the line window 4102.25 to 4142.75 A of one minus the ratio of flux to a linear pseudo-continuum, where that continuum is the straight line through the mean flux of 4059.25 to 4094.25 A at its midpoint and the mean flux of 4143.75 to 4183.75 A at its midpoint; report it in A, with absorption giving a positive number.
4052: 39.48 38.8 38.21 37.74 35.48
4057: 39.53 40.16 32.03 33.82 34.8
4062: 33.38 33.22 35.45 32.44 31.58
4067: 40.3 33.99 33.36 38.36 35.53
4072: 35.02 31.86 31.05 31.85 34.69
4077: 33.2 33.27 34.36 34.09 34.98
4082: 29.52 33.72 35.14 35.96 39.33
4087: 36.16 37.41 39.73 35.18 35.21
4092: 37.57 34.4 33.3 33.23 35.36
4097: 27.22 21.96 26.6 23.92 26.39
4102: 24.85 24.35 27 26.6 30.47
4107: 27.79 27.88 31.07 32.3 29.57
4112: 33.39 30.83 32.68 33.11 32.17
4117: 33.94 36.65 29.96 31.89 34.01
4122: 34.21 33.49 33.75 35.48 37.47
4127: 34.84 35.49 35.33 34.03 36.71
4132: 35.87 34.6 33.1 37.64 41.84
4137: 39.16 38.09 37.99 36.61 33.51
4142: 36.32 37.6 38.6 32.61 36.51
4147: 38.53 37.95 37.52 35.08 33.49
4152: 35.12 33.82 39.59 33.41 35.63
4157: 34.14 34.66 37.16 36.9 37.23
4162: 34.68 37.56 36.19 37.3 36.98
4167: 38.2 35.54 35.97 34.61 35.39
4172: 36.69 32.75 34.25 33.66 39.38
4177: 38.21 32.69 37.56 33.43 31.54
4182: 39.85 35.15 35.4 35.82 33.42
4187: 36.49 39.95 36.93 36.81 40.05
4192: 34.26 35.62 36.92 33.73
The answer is 2.1 A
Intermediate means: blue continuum 34.7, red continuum 35.9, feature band 33.5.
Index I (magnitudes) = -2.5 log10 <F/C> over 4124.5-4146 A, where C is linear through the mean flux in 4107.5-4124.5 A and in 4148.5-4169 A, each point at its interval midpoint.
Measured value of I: -0.07 mag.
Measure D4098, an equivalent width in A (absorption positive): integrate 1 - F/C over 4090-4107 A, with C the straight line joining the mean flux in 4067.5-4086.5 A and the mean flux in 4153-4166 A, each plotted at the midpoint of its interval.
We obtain 2.6 A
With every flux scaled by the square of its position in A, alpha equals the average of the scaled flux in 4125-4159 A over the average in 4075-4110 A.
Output 1.2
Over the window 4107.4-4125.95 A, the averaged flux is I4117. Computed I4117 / 32.7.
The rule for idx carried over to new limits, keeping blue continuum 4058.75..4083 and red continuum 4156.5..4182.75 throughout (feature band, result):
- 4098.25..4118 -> 3.0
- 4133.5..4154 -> -0.8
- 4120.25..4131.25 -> 0.0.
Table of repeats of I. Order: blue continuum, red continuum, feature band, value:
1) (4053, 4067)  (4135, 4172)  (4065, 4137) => 0.09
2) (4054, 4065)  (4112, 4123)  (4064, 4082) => 0.03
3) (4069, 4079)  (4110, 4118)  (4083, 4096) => -0.08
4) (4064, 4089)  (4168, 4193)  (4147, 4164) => -0.01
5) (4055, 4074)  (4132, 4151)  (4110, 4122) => 0.11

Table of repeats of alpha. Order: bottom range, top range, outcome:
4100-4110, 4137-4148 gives 1.37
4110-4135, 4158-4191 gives 1.09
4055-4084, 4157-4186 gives 1.09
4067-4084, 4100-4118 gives 0.89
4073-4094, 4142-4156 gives 1.07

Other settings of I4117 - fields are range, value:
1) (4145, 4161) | 35.9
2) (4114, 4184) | 35.6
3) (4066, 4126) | 32.6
